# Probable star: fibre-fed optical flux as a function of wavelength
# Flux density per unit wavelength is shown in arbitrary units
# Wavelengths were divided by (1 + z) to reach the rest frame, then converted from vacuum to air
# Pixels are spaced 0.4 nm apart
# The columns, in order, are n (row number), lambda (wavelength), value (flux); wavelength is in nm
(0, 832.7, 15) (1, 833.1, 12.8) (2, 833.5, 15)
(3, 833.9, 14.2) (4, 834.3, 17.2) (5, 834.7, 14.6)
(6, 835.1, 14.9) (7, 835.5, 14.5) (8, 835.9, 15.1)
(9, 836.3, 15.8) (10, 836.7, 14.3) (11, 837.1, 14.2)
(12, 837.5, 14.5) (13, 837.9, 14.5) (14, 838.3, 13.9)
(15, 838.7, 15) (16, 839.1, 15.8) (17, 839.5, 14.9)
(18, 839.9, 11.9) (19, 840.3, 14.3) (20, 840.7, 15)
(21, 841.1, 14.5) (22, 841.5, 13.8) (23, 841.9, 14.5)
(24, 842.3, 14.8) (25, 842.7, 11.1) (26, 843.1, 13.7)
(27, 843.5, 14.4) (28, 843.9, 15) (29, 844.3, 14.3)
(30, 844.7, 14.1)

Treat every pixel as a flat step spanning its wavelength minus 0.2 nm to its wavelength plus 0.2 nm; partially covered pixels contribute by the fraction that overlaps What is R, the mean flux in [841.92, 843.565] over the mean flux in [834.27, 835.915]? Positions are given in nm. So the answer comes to 0.90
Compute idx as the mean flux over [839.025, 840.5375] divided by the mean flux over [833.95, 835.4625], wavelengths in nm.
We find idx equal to 0.9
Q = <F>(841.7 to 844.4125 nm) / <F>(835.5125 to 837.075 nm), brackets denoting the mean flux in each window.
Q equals 0.9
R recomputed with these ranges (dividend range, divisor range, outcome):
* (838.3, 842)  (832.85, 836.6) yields 0.97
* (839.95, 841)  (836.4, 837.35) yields 0.99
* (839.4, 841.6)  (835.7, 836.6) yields 0.92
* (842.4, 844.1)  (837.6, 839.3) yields 0.92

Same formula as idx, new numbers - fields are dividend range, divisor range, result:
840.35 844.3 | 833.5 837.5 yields 0.94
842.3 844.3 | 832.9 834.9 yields 0.93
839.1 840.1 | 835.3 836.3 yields 0.93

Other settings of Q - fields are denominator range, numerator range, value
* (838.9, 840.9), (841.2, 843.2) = 0.95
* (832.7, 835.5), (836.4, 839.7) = 0.99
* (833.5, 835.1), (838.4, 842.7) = 0.94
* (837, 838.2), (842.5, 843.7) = 0.91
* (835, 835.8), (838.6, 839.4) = 1.04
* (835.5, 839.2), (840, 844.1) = 0.95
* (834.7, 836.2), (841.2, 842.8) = 0.93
